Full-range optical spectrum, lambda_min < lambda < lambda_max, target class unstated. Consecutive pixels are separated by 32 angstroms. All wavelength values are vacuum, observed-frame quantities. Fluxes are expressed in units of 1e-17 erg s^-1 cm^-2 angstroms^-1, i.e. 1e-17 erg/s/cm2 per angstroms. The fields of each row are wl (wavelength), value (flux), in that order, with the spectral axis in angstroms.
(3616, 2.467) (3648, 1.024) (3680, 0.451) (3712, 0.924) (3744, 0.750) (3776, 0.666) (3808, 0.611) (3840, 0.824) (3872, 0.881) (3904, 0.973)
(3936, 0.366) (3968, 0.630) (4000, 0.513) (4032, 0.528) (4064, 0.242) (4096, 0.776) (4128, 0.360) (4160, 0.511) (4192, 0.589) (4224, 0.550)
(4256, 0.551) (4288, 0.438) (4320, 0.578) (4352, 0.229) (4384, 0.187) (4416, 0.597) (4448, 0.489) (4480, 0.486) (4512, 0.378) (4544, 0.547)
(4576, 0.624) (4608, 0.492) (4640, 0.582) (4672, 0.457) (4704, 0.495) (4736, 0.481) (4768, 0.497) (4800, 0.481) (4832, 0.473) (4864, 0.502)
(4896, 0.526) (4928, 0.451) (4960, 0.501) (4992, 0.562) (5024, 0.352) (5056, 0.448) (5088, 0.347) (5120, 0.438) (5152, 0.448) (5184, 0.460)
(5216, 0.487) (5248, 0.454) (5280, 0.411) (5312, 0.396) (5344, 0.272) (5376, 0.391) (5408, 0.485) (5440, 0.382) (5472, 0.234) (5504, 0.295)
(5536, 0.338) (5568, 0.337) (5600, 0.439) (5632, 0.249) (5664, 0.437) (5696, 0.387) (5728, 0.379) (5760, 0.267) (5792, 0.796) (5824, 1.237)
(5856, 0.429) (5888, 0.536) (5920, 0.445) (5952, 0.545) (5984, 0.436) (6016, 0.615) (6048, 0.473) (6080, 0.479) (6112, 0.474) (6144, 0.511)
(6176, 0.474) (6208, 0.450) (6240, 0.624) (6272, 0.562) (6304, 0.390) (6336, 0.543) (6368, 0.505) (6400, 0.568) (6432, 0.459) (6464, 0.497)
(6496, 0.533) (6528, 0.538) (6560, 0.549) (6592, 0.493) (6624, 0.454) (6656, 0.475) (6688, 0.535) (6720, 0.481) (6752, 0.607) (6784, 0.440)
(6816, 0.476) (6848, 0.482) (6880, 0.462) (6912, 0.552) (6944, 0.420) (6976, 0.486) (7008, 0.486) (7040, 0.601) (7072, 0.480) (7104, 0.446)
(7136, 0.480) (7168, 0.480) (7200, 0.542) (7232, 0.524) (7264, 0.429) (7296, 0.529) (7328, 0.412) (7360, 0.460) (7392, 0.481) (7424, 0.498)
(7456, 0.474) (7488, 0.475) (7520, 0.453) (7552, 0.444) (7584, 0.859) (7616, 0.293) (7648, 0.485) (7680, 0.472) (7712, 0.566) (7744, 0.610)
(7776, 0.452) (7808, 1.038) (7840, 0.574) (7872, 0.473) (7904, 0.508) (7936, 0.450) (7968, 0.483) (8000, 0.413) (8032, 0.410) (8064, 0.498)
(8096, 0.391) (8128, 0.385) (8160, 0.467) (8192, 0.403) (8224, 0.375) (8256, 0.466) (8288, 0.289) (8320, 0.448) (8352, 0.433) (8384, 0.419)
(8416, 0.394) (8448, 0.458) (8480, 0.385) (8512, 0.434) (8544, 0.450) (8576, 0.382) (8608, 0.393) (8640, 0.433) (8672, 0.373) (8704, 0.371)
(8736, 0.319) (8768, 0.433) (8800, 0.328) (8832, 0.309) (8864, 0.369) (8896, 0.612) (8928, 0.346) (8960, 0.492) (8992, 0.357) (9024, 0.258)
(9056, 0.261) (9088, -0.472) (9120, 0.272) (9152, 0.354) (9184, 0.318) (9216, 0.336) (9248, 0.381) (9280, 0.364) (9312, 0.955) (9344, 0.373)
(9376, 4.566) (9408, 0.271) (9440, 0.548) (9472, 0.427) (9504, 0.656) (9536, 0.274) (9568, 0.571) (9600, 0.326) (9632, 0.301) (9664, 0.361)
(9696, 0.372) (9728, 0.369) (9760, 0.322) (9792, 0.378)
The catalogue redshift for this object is 0.56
